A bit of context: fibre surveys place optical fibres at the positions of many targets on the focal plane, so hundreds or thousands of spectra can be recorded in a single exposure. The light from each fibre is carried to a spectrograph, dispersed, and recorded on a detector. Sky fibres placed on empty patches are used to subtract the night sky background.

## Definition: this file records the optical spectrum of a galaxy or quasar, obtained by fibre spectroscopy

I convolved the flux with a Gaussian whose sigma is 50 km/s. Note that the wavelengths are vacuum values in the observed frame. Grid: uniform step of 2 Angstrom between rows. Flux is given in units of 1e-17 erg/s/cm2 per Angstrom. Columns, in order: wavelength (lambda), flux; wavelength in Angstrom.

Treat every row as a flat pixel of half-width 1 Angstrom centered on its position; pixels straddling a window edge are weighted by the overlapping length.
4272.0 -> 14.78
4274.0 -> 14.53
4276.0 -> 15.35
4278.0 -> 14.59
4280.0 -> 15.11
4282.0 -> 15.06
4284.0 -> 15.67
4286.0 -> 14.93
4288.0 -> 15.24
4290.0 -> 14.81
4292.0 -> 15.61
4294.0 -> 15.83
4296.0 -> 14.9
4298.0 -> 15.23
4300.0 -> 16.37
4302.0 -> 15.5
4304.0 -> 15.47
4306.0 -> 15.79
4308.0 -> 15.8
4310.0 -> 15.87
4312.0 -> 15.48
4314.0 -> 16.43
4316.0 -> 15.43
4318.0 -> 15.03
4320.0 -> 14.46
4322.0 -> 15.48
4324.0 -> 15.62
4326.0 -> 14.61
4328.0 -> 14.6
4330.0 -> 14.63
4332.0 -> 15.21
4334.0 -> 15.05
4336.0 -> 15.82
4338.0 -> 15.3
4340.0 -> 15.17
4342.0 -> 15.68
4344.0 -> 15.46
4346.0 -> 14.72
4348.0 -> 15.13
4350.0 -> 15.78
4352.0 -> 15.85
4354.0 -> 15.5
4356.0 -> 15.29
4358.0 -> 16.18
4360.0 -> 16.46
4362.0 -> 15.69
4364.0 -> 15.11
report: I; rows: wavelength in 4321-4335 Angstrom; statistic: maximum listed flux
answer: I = 15.62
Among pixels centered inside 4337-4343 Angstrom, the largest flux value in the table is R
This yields 15.68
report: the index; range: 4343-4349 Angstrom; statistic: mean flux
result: 15.1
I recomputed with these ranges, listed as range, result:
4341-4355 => 15.85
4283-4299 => 15.83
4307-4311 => 15.87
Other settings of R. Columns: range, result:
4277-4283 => 15.11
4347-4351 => 15.78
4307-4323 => 16.43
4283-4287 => 15.67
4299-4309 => 16.37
